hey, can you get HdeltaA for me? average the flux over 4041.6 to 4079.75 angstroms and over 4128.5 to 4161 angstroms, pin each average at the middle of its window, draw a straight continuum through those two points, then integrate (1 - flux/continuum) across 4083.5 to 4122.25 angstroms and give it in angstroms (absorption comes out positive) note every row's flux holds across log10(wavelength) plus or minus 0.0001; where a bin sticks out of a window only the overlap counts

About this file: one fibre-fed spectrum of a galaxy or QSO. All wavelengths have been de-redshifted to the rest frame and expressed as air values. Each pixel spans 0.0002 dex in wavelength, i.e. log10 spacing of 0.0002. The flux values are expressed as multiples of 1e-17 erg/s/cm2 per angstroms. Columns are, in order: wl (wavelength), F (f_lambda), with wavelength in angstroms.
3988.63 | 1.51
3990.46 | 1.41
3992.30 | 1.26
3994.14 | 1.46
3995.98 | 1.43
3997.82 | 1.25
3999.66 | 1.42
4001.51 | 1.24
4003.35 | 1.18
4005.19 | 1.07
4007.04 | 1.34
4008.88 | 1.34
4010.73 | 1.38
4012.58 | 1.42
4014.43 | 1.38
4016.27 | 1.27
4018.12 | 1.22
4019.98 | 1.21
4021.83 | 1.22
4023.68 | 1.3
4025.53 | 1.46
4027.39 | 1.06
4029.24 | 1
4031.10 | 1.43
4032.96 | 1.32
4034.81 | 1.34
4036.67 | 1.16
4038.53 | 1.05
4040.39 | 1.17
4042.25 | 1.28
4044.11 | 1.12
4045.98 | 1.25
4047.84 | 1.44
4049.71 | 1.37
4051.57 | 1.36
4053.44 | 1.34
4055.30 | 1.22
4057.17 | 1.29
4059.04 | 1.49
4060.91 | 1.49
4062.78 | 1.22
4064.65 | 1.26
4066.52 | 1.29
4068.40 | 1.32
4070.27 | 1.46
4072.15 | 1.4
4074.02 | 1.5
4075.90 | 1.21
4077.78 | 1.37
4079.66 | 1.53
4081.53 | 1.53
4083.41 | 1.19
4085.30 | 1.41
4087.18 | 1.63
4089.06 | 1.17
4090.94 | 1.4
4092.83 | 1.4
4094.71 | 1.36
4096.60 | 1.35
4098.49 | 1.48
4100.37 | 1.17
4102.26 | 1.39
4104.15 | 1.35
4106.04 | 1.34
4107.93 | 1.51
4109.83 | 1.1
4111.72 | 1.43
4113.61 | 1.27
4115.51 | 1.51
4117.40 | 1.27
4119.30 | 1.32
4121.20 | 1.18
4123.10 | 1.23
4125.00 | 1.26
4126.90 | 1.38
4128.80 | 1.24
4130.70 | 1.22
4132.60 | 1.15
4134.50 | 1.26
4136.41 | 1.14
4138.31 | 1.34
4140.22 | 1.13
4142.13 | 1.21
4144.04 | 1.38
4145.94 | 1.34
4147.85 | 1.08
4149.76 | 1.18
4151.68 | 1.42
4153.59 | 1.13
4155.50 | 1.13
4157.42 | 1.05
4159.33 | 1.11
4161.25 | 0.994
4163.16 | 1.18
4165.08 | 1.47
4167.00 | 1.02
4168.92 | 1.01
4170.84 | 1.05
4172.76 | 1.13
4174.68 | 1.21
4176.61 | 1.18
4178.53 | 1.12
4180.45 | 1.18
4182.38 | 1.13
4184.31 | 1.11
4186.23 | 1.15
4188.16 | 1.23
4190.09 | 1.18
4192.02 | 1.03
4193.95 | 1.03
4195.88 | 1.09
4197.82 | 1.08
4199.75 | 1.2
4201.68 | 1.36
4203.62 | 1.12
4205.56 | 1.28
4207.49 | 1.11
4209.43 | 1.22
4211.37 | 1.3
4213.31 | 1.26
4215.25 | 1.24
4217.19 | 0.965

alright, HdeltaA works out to -2.4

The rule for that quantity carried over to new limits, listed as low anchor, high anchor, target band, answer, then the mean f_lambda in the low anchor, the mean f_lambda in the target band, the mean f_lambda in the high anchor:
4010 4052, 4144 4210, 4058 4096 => -4.5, 1.27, 1.38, 1.16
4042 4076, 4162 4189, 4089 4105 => -0.9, 1.34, 1.35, 1.15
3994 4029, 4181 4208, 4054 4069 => -0.9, 1.29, 1.32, 1.15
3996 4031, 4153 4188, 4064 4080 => -1.9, 1.27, 1.37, 1.13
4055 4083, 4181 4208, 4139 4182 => 1.5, 1.37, 1.17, 1.15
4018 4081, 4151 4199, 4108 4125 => -1.2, 1.3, 1.3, 1.14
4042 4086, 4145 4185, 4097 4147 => -2.3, 1.35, 1.29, 1.15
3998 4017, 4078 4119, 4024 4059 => 1.6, 1.3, 1.27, 1.37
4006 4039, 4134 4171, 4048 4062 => -1.3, 1.27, 1.37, 1.18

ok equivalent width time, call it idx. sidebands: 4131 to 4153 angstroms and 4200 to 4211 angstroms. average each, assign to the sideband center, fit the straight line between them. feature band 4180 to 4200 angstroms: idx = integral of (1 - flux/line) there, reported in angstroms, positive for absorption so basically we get 1.6 angstroms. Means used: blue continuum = 1.24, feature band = 1.12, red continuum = 1.22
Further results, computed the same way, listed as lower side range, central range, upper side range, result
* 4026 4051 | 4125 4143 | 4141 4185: -0.8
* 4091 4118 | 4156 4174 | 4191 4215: 1.9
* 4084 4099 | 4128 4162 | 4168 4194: 1.1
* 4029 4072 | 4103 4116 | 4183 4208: -1.2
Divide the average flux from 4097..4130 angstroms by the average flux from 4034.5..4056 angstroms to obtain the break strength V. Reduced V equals 1.0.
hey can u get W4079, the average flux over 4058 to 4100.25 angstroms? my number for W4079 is 1.38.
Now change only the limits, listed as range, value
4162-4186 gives 1.15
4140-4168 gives 1.19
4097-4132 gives 1.31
